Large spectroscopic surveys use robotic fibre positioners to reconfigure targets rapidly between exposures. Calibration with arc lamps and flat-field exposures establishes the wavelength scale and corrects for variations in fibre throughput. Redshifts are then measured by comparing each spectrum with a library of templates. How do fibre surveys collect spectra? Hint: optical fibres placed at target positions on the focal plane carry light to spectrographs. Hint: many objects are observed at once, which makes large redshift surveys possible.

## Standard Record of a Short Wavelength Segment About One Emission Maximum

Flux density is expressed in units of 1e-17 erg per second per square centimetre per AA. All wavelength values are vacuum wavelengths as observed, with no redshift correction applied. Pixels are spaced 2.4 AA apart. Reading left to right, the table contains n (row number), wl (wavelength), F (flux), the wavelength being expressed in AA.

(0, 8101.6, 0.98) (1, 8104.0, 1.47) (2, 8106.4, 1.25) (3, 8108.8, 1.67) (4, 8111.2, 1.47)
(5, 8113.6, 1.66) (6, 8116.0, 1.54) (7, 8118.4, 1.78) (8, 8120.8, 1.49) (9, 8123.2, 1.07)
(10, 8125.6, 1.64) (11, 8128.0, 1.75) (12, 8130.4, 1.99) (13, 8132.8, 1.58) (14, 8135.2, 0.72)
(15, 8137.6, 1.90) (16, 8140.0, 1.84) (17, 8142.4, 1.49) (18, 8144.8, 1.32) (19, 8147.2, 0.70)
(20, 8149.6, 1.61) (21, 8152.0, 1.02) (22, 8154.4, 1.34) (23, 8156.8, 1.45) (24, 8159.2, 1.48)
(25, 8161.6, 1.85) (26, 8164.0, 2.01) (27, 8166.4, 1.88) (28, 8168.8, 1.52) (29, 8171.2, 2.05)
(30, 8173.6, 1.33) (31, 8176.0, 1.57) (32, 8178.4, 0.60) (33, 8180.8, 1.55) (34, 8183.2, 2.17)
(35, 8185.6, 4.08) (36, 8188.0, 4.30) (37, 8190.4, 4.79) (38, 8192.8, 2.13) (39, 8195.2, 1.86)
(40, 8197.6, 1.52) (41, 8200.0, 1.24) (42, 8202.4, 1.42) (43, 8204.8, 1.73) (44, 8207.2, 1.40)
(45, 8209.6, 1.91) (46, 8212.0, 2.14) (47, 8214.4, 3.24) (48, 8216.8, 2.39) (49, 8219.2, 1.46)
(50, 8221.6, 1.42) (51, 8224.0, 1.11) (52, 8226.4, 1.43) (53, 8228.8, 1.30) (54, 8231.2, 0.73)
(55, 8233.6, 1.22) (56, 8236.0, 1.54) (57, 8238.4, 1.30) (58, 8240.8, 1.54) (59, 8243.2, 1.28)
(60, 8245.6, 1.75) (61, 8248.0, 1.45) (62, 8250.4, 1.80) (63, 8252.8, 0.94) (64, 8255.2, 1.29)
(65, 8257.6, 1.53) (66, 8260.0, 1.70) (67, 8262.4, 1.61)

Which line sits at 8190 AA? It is Halpha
